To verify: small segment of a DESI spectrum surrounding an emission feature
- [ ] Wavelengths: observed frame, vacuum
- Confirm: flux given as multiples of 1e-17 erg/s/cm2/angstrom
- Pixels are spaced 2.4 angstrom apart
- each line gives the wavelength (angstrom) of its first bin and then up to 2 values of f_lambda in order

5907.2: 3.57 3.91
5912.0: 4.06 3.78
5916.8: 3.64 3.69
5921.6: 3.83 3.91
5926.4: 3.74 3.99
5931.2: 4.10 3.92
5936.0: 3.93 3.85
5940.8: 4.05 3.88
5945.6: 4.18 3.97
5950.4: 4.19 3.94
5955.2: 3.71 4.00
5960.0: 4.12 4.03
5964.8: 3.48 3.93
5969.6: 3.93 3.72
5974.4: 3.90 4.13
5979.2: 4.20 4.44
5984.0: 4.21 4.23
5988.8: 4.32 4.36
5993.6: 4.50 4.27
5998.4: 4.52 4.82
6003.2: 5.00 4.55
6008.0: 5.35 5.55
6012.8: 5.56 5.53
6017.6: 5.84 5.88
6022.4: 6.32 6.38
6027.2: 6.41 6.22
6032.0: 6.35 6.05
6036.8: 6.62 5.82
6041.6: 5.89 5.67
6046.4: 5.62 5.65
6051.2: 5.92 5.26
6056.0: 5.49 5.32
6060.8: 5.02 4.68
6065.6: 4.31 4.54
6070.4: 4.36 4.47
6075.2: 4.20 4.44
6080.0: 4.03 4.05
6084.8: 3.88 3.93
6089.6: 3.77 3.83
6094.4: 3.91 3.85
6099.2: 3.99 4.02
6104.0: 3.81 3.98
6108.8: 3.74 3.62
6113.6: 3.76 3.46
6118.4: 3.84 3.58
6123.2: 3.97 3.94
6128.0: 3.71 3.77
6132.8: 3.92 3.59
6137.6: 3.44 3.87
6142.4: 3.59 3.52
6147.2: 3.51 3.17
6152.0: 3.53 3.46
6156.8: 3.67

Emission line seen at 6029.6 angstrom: Mg II 2798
